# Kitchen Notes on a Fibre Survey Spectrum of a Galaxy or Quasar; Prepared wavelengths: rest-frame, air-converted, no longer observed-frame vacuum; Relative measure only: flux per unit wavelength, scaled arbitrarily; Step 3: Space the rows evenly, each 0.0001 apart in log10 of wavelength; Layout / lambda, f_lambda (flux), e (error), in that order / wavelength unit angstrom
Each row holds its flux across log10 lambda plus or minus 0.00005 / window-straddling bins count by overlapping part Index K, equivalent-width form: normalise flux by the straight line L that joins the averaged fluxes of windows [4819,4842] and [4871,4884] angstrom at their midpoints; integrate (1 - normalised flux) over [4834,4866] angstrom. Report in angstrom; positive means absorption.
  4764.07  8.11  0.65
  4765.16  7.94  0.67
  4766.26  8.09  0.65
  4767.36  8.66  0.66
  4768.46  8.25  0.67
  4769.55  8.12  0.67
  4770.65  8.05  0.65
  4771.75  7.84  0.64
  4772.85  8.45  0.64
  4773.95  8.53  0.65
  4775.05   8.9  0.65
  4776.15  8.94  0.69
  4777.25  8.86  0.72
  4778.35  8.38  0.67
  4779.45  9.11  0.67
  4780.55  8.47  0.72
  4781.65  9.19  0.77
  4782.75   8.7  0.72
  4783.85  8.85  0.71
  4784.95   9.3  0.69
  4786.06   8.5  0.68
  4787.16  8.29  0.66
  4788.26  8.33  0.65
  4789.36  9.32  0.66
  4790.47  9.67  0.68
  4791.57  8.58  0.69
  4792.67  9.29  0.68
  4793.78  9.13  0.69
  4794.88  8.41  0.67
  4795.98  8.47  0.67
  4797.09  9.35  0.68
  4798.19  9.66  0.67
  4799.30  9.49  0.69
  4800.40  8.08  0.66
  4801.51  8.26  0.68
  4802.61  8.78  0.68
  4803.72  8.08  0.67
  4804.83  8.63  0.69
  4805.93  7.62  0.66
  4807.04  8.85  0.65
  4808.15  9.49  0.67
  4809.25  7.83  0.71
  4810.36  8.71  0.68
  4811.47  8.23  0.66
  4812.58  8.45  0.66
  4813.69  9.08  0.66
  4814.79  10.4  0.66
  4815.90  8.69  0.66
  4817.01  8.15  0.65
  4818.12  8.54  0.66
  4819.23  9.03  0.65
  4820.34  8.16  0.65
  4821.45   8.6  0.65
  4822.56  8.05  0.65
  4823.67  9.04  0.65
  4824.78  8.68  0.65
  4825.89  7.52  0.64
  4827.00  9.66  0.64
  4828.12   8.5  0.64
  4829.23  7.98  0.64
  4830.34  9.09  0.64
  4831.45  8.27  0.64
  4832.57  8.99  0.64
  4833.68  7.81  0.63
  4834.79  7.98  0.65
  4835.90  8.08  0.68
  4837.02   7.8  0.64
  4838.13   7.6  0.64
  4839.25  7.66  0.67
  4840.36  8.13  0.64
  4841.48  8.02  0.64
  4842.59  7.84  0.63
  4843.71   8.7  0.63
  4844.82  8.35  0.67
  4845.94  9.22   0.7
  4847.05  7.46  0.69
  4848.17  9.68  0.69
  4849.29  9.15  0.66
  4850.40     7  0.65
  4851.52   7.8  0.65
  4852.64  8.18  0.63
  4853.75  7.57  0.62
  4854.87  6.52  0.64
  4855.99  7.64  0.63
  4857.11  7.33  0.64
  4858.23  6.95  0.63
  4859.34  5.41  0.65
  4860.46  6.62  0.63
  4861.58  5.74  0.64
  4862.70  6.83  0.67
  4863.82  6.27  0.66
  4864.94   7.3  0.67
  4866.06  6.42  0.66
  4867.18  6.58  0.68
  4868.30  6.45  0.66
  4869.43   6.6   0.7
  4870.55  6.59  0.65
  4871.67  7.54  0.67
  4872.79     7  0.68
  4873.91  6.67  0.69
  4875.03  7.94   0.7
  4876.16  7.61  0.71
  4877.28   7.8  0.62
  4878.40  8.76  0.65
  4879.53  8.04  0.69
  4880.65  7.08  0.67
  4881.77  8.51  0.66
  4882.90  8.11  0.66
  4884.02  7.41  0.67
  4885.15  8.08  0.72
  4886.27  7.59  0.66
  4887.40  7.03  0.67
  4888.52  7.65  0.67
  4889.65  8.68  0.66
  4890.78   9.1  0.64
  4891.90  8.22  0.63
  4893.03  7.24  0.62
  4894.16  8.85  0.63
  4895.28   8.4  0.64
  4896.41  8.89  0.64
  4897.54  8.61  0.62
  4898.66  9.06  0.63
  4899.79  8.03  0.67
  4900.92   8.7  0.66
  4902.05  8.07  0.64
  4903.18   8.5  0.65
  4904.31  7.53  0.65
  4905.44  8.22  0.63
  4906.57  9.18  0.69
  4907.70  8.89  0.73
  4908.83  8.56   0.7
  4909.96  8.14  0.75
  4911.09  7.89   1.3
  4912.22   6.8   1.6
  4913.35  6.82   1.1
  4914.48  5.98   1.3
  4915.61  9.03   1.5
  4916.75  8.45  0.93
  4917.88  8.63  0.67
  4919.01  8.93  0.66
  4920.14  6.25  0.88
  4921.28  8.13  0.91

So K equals 1.9 angstrom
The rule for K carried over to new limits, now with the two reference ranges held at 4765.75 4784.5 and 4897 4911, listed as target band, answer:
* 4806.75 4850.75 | 0.22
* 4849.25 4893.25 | 5.78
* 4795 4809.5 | -0.23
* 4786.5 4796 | -0.34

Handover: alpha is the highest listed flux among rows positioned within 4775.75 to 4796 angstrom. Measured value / 9.67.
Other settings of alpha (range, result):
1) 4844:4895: 9.68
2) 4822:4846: 9.66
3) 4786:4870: 10.4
